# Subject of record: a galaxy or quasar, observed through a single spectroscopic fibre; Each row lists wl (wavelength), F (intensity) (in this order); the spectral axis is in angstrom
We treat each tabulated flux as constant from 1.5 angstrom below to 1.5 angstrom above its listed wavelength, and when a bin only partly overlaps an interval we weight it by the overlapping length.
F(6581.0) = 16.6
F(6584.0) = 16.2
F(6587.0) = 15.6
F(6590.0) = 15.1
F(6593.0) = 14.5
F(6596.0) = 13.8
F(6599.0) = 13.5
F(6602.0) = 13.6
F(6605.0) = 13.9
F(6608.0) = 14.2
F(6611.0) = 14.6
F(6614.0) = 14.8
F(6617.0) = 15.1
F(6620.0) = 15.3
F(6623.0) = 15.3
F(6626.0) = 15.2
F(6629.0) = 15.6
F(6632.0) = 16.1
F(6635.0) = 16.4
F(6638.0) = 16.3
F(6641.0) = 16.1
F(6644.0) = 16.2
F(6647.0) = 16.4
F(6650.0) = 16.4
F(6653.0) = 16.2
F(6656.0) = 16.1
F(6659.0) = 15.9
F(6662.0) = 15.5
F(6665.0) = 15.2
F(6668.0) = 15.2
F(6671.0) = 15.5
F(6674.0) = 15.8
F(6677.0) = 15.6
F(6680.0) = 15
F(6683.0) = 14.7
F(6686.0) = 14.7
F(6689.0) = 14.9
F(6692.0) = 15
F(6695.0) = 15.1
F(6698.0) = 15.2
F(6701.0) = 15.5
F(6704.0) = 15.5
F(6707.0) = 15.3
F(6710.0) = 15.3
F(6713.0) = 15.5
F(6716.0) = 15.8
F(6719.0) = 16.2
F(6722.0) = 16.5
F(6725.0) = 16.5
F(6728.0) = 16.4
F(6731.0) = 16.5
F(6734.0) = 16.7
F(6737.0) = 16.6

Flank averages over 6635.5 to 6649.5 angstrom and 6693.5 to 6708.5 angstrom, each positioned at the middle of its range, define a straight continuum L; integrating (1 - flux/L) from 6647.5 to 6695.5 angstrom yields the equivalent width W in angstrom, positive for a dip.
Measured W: 1.1 angstrom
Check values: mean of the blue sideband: 16.3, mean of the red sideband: 15.3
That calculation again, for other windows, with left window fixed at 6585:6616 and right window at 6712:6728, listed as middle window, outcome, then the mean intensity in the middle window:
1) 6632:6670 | -2.1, 16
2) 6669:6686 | 0.3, 15.3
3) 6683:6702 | 0.9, 15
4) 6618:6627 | -0.3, 15.3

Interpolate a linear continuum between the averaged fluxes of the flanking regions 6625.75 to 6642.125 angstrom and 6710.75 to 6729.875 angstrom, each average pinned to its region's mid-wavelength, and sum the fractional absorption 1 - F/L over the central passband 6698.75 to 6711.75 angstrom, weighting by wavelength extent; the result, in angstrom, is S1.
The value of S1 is 0.6 angstrom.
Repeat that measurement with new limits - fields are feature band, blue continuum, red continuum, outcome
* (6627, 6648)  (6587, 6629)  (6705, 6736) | -1.6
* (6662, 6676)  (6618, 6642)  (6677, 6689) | -0.3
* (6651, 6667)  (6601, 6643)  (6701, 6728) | -0.3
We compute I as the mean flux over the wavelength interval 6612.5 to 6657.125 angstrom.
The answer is 15.8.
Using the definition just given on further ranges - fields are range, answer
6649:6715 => 15.4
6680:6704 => 15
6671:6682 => 15.4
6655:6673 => 15.6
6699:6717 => 15.5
